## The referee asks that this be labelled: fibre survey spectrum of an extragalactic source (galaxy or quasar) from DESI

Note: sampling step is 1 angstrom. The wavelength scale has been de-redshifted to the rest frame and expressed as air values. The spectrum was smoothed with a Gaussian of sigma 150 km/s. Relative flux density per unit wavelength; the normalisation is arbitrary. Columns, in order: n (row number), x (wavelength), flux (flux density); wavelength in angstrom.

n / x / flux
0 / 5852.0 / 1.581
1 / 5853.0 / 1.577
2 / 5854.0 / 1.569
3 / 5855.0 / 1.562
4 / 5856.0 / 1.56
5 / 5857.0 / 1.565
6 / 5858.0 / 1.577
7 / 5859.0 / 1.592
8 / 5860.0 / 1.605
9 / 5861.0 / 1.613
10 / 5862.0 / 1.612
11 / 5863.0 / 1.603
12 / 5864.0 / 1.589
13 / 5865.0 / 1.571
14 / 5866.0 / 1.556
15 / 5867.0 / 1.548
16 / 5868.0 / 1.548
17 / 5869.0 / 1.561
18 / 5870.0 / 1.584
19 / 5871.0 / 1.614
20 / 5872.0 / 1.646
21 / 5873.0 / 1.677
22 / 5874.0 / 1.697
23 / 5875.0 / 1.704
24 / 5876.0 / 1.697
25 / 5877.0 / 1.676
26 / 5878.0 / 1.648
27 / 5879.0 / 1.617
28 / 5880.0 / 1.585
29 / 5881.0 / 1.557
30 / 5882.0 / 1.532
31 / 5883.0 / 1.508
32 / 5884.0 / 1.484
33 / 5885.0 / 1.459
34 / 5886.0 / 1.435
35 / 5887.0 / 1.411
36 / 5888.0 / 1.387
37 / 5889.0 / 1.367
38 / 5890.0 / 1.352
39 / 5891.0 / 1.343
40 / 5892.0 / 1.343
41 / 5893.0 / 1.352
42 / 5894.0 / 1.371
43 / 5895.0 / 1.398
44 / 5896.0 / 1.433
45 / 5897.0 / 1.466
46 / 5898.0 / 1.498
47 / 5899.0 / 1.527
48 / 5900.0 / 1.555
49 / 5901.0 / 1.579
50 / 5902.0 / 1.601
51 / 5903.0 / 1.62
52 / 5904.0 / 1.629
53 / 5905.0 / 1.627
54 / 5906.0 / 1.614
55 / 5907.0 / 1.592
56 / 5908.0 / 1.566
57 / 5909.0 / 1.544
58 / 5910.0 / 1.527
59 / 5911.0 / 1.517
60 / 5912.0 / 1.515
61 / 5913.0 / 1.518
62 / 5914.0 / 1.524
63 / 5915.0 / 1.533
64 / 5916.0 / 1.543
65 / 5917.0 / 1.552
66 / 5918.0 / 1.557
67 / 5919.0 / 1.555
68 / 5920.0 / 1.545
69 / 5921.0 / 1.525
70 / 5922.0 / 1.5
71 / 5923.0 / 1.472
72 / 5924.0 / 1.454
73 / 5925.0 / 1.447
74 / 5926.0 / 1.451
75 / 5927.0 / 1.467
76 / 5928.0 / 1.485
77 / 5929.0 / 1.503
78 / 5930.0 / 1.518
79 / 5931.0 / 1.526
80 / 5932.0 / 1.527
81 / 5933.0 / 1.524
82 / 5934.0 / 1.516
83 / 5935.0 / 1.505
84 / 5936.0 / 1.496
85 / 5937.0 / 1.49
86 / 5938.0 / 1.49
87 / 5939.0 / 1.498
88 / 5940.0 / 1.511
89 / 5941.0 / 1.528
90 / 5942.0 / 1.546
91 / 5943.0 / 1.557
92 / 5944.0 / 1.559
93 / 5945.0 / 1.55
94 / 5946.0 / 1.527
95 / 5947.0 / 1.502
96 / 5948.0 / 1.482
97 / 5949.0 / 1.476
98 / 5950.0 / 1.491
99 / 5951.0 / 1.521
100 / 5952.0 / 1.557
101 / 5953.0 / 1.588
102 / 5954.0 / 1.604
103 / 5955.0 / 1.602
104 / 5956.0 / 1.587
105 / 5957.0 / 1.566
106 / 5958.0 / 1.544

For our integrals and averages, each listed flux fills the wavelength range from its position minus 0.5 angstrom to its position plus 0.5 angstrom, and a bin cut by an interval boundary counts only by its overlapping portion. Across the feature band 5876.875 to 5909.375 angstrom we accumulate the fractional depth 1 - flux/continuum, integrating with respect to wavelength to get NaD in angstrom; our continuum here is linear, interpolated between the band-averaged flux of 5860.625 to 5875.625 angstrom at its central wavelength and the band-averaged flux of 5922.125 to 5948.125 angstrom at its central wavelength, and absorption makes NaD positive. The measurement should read 1.4 angstrom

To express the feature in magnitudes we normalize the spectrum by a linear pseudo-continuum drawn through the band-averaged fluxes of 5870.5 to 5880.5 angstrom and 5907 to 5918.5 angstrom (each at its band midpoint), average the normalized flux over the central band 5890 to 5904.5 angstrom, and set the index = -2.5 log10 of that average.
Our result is 0.08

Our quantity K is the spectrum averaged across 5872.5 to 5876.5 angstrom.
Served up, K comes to 1.69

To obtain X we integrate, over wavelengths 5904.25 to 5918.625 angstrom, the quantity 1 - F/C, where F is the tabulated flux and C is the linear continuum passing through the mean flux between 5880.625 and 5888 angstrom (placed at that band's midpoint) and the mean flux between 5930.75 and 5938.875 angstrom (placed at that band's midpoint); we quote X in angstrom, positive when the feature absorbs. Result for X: -0.6 angstrom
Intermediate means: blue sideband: 1.48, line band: 1.55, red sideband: 1.51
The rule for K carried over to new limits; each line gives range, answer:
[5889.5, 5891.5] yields 1.35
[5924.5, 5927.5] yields 1.46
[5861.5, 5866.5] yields 1.59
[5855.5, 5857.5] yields 1.56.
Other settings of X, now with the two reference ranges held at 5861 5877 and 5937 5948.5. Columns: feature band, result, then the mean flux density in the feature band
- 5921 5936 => 0.4 angstrom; 1.49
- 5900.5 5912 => -0.1 angstrom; 1.58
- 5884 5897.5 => 1.6 angstrom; 1.4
